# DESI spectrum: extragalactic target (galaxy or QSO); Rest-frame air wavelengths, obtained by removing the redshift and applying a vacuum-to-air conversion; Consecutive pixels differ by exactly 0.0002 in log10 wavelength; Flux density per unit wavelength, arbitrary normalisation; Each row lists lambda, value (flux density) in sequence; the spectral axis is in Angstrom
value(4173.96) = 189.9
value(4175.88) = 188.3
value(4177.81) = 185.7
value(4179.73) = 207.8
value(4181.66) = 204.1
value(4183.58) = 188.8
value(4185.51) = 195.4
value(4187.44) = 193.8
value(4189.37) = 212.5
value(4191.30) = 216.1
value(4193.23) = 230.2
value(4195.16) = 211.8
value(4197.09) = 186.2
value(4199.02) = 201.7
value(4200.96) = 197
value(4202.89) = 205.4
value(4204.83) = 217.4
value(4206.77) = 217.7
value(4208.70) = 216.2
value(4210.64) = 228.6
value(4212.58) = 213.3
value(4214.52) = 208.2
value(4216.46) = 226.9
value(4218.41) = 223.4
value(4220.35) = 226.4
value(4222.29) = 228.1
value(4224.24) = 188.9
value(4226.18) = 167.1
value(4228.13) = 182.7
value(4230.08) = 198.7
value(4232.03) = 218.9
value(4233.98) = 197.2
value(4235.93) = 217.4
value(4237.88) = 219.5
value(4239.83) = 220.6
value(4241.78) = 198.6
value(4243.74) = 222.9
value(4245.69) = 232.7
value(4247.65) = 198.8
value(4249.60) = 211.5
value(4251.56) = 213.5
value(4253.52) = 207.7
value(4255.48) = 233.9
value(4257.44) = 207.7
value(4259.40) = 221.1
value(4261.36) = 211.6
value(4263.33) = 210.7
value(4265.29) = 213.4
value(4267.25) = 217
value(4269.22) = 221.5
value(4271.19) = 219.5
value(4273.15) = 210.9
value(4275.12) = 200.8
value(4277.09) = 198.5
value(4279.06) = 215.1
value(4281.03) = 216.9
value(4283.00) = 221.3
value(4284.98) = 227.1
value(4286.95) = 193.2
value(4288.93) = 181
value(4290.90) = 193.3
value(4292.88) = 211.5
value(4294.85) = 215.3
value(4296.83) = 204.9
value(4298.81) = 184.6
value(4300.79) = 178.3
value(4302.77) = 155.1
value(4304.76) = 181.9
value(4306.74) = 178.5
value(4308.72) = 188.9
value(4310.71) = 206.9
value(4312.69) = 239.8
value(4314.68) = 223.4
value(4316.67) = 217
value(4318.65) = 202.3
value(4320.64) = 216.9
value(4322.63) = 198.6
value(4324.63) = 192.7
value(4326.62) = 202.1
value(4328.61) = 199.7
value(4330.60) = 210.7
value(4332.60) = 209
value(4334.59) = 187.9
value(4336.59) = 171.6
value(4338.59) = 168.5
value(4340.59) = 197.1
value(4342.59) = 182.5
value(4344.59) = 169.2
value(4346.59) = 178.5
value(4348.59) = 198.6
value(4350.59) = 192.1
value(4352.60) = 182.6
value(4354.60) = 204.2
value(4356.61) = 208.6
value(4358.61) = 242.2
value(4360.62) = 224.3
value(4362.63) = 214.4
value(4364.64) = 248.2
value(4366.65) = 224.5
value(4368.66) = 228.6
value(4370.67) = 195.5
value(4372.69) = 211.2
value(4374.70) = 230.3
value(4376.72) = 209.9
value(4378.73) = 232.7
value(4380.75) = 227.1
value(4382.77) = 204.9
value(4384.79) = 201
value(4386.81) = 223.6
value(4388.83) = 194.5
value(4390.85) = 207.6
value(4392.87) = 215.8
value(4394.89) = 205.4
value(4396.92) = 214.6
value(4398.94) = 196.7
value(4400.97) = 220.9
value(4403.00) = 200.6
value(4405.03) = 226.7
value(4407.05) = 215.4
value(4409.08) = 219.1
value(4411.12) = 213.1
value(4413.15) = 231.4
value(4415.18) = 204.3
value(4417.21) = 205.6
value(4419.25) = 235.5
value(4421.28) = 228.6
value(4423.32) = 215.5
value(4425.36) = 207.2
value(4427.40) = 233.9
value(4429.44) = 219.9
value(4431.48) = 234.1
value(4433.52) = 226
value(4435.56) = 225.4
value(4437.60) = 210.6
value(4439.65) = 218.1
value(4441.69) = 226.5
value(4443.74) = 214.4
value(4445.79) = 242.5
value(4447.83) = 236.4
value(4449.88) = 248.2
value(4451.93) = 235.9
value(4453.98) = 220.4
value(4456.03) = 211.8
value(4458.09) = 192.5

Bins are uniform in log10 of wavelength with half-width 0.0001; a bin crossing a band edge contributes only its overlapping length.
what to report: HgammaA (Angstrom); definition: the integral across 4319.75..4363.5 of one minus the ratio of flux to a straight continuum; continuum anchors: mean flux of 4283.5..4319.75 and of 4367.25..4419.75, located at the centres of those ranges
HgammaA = 1.7 Angstrom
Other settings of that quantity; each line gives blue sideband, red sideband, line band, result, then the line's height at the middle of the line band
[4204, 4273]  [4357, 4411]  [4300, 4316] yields 1.49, 215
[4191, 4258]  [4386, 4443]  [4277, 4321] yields 2.34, 213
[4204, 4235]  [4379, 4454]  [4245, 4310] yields 2.26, 213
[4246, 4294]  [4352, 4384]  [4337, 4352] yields 2.31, 217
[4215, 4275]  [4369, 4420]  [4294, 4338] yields 3.05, 213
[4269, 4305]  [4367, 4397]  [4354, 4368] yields -0.89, 211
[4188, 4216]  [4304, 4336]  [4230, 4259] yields -0.73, 209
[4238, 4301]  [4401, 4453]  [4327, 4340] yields 1.42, 215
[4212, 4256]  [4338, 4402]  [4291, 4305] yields 1.26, 210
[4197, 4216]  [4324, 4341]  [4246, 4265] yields -0.91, 204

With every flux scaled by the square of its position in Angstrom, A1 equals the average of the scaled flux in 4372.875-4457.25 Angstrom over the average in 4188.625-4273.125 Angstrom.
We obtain 1.13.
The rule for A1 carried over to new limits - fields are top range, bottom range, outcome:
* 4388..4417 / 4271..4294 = 1.08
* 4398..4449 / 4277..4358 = 1.17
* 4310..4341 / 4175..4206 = 1.07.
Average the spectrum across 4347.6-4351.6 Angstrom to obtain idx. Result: 195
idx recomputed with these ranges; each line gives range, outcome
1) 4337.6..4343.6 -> 183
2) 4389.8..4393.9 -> 212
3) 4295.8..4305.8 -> 181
